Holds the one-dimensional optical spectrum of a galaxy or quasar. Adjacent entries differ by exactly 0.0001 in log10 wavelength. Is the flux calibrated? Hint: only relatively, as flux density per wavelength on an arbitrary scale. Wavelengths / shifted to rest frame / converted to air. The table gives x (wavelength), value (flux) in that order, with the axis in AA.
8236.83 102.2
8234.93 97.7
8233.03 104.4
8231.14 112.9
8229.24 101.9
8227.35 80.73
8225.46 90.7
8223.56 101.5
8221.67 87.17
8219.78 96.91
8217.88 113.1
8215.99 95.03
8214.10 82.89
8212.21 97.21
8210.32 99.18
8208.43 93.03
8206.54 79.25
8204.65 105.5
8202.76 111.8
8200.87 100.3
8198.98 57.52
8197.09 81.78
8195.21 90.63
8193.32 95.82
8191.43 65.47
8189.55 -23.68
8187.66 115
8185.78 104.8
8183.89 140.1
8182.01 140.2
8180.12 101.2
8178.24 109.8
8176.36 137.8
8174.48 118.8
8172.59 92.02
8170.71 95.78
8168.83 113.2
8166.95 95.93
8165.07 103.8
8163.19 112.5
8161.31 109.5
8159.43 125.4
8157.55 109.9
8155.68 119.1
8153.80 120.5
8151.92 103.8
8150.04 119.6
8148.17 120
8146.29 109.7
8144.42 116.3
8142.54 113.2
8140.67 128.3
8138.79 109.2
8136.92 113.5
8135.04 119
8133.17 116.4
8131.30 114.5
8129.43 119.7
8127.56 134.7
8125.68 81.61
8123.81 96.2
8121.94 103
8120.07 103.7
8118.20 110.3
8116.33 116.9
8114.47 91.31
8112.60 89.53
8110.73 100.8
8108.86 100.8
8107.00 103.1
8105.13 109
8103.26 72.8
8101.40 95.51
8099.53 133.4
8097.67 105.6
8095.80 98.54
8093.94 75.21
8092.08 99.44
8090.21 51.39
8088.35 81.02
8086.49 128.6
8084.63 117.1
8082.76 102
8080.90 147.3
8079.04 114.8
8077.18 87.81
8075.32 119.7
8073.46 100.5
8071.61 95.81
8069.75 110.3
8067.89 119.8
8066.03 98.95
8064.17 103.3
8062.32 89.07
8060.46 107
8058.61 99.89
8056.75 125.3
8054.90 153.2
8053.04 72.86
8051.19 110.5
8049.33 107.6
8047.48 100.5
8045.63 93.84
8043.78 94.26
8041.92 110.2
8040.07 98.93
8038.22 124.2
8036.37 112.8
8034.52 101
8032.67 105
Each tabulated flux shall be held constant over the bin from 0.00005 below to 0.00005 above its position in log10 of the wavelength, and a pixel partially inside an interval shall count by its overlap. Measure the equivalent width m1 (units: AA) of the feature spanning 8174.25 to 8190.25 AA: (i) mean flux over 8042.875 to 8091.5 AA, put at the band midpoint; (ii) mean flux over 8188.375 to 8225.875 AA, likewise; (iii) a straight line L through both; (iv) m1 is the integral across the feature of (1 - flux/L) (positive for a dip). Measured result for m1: -3.0 AA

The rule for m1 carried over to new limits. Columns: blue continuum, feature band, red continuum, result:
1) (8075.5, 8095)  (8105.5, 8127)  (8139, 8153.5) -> 1.6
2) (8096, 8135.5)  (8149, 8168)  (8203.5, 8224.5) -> -2.0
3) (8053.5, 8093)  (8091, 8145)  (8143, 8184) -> 2.3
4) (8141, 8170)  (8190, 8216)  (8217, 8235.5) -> 4.0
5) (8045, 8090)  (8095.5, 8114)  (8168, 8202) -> 0.5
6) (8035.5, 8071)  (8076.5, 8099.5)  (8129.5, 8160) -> 1.7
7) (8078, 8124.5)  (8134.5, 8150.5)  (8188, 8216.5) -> -3.8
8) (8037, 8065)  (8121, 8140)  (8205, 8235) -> -1.8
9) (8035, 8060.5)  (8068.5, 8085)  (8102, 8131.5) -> -0.8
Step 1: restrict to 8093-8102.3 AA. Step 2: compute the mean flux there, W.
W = 102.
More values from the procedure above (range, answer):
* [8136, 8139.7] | 111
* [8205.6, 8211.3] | 90.6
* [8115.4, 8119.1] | 114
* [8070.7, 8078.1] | 101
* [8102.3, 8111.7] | 97.3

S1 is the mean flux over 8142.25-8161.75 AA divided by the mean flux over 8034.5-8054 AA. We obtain 1.13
